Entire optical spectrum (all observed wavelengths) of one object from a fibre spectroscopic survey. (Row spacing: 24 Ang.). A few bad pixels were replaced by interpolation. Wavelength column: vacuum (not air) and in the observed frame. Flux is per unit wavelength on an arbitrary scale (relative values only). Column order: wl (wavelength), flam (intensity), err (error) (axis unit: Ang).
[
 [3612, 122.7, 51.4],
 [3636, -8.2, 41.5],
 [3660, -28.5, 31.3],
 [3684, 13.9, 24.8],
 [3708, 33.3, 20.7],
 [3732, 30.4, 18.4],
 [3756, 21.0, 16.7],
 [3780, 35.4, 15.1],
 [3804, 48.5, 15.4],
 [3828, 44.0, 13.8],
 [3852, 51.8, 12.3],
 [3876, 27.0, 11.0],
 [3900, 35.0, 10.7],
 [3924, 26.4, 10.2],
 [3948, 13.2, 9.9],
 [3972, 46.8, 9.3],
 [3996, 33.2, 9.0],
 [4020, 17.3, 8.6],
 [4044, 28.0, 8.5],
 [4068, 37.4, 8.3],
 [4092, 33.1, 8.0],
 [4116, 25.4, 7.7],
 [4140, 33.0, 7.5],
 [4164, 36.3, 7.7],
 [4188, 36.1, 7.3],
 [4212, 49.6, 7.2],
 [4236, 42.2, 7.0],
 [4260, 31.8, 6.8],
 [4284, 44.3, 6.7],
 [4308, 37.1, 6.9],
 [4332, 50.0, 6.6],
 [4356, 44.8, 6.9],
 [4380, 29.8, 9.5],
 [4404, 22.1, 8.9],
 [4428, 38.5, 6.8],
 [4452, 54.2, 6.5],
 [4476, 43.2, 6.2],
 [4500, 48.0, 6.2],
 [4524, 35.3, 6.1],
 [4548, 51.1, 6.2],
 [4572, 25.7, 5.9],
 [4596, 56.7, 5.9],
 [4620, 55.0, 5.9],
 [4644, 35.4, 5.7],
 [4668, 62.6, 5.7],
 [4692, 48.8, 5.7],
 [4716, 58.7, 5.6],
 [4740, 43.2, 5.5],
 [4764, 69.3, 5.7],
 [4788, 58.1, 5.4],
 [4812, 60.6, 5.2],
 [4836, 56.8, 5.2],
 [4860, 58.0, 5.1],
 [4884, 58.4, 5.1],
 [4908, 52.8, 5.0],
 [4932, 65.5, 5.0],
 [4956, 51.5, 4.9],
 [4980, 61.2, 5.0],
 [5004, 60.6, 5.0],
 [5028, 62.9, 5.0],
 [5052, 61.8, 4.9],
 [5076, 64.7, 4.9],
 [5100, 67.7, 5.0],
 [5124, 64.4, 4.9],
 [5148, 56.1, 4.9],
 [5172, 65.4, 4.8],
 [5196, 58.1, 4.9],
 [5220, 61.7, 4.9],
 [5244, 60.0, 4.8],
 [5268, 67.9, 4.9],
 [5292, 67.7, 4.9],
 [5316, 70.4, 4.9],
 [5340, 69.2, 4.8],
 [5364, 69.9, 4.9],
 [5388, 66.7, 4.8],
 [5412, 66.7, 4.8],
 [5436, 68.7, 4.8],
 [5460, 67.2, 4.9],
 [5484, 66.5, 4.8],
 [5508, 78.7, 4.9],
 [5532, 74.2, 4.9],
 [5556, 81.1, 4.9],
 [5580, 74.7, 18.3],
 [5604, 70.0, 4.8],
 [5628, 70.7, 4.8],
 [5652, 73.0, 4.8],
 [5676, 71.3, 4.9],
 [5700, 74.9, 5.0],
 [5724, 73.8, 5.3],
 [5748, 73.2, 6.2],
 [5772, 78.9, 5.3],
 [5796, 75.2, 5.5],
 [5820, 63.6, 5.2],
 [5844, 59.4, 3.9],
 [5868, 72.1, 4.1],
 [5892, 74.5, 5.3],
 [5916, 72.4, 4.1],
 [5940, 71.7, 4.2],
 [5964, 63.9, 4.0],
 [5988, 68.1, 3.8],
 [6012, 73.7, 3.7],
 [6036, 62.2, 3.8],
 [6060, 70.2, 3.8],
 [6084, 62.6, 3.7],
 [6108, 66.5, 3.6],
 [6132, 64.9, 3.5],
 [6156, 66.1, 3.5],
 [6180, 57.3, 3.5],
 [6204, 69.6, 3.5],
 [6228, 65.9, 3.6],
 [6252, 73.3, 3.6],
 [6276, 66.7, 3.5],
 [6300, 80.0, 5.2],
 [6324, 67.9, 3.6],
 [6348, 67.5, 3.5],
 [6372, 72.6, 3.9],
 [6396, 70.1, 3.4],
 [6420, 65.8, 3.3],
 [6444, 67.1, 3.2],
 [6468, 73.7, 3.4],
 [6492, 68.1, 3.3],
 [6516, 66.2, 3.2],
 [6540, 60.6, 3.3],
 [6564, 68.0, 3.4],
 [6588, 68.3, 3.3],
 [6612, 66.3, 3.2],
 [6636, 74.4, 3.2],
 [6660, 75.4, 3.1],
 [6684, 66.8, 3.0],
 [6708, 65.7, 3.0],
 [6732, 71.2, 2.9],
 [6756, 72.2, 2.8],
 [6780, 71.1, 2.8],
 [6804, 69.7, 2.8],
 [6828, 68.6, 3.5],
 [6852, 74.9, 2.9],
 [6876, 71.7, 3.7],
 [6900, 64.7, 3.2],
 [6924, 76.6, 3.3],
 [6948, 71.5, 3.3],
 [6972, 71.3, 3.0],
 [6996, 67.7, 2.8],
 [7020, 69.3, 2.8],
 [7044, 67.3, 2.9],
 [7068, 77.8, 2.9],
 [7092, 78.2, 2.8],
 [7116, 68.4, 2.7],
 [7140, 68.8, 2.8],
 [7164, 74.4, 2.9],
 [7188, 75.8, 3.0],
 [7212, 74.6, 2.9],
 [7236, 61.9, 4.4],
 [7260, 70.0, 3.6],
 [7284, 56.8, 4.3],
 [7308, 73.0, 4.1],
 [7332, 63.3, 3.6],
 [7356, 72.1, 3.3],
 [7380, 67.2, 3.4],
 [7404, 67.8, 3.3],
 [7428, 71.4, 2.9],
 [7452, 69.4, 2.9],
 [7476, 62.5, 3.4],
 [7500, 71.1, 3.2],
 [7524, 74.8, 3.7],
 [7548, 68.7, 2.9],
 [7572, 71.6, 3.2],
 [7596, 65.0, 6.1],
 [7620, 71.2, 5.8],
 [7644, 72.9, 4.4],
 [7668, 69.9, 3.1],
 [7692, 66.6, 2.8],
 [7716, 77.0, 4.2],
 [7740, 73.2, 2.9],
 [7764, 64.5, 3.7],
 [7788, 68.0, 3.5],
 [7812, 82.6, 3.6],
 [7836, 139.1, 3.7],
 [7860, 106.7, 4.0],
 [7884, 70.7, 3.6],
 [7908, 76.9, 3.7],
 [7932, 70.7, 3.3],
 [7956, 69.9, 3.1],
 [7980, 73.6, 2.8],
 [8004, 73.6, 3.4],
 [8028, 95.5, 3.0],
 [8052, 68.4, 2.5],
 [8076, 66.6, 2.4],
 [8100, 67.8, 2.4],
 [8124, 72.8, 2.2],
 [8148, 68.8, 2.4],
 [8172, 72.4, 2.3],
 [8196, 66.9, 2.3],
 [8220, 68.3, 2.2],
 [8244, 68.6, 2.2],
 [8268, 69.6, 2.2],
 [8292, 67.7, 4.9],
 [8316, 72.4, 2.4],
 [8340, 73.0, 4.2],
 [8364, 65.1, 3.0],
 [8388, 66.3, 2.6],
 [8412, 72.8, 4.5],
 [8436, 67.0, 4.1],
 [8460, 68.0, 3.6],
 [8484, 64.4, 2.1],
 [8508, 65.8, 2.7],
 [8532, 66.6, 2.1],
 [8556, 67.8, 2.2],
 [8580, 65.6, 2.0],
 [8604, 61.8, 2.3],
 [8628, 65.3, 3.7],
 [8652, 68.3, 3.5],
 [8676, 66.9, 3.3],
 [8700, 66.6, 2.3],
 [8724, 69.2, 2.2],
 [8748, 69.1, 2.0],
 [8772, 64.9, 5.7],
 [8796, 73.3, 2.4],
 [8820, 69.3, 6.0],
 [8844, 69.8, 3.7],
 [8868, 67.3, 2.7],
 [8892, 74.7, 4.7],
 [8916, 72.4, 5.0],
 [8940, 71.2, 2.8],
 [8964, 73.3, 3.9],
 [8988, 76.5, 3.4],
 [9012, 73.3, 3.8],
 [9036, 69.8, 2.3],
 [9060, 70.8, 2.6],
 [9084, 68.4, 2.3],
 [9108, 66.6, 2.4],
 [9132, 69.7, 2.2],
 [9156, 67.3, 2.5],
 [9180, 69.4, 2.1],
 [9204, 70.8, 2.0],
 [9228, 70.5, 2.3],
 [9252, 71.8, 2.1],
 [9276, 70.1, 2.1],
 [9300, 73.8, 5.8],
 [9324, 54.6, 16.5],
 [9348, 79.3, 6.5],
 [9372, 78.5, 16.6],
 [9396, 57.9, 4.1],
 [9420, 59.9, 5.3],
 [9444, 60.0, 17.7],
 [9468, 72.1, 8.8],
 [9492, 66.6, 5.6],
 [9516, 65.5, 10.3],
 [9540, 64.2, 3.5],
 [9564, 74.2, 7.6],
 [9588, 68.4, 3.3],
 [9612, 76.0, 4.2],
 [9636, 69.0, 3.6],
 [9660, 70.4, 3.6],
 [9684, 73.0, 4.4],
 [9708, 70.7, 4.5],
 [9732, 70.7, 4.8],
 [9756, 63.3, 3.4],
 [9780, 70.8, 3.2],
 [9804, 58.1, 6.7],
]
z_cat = 0.19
